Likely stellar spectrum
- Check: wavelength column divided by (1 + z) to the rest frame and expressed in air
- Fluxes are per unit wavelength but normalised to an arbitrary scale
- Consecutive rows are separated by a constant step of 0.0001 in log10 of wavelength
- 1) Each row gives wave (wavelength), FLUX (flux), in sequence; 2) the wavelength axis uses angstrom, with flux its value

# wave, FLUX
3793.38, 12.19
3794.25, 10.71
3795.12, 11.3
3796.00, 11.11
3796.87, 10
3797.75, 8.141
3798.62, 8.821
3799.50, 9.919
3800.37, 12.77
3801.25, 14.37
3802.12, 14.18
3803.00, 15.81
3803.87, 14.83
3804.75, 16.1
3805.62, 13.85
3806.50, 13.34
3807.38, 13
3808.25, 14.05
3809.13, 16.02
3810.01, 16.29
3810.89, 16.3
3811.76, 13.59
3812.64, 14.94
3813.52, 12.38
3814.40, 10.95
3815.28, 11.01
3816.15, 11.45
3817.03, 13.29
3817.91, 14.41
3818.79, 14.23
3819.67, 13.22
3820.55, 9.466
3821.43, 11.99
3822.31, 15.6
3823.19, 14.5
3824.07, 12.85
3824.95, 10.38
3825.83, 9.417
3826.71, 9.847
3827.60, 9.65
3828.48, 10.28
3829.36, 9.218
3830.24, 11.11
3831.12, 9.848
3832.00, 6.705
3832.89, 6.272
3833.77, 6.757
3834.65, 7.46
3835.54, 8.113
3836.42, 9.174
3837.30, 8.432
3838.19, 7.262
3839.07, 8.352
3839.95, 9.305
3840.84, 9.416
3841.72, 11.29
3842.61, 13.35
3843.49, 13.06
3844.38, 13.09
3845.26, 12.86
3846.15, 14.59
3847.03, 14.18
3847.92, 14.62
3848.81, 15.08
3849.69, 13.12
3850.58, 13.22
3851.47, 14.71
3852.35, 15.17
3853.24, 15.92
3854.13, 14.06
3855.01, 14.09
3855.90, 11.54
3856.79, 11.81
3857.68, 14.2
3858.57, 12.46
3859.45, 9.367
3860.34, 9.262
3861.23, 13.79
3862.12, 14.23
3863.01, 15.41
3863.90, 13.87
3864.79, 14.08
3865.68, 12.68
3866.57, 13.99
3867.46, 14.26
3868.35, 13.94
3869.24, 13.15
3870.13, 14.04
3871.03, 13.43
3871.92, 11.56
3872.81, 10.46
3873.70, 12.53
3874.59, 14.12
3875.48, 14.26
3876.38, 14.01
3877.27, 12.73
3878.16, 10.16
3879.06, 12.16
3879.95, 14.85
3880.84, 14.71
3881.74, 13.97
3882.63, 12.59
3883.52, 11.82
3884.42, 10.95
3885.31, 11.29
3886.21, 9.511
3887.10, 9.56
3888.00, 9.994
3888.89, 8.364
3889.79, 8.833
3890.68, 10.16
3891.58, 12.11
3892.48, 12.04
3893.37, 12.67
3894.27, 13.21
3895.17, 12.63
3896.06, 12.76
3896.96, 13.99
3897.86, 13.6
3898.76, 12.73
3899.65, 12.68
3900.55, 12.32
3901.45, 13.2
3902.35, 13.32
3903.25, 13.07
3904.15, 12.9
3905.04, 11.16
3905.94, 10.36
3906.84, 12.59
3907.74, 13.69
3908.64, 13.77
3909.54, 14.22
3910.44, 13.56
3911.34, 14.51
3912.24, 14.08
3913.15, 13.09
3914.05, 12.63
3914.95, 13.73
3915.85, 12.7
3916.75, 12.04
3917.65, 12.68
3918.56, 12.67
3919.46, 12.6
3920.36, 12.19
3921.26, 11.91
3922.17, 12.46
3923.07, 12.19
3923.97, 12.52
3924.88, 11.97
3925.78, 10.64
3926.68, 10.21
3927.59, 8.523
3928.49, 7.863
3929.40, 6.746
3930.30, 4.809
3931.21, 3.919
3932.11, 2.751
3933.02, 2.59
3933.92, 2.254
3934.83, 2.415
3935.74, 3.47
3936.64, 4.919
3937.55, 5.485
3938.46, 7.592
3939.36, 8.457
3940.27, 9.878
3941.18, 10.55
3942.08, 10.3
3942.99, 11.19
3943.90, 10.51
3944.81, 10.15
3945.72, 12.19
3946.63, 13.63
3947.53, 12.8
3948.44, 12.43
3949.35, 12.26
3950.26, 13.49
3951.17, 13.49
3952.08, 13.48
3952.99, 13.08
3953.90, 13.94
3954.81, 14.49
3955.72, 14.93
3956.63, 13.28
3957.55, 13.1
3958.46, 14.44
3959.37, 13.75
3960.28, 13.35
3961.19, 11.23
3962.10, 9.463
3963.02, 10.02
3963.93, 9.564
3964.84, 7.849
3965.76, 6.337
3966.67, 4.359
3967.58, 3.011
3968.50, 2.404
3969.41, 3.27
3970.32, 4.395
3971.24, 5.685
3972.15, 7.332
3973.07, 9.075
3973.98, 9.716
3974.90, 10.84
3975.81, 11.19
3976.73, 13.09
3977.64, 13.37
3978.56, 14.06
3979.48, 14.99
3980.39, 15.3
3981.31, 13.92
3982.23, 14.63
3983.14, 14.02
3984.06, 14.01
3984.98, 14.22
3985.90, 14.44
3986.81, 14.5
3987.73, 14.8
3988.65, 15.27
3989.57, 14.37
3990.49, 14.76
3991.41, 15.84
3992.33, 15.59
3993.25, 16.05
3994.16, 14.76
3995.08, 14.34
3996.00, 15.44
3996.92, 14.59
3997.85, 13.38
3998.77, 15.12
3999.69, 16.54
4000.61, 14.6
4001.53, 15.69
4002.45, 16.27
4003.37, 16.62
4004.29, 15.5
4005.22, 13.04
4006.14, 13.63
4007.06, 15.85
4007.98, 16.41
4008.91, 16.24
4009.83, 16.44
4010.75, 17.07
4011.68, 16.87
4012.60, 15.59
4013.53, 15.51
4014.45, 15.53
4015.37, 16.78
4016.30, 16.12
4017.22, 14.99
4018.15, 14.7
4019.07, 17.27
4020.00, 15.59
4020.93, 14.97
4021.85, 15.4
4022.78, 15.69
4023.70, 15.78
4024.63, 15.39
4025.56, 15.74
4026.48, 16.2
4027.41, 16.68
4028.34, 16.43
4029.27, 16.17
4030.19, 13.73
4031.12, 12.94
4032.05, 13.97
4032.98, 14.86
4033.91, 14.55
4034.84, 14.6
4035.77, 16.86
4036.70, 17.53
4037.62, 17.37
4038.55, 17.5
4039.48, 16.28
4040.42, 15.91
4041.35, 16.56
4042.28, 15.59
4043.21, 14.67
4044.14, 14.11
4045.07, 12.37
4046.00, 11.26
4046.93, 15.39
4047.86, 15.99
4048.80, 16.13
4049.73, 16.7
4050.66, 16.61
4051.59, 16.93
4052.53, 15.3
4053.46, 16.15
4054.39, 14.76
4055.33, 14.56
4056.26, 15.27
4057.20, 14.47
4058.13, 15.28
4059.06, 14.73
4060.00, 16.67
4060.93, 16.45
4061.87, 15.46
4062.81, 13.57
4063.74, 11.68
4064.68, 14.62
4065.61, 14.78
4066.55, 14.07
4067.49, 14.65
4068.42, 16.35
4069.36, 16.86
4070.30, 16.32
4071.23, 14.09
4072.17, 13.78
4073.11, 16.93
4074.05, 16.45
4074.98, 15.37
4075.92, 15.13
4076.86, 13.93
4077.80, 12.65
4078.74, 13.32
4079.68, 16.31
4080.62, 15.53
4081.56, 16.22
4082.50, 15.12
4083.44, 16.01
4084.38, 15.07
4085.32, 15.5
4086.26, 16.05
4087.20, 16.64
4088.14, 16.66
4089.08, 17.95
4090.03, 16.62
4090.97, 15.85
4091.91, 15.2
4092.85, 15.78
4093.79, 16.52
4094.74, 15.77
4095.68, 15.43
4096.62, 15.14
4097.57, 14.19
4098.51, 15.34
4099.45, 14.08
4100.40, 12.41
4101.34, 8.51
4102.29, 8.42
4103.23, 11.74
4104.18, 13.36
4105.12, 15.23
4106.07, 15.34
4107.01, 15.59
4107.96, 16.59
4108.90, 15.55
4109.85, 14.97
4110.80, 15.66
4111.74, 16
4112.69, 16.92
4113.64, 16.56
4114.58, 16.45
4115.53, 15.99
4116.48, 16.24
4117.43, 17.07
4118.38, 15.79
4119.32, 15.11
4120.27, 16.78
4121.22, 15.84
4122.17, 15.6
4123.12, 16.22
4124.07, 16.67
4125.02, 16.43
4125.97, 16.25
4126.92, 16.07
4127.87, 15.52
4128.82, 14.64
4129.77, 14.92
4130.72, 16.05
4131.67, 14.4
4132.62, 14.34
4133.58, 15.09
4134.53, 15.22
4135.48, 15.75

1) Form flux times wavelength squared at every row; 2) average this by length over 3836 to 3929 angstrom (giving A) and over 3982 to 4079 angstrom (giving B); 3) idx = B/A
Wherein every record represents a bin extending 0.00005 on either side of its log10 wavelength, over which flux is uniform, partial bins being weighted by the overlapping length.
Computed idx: 1.3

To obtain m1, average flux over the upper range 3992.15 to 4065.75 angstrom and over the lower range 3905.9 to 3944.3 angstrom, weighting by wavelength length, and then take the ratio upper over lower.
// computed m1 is 1.55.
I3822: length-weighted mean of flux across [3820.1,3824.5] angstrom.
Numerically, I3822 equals 12.9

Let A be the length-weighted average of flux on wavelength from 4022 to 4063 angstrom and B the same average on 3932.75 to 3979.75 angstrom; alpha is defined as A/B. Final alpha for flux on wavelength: 1.6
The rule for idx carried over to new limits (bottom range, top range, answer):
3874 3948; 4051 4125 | 1.51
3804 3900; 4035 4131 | 1.40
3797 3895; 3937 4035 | 1.16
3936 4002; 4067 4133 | 1.38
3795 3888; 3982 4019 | 1.35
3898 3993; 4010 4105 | 1.45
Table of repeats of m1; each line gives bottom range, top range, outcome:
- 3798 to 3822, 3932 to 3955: 0.72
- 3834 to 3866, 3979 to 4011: 1.23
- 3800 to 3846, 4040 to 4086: 1.28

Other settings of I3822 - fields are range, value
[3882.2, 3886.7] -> 11.2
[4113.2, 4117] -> 16.3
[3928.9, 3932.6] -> 4.57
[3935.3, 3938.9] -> 5.36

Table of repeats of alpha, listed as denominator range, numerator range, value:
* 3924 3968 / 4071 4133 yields 1.60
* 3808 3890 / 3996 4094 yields 1.27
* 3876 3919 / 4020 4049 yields 1.24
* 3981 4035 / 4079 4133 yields 1.01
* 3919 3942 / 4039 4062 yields 1.92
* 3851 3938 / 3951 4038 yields 1.18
